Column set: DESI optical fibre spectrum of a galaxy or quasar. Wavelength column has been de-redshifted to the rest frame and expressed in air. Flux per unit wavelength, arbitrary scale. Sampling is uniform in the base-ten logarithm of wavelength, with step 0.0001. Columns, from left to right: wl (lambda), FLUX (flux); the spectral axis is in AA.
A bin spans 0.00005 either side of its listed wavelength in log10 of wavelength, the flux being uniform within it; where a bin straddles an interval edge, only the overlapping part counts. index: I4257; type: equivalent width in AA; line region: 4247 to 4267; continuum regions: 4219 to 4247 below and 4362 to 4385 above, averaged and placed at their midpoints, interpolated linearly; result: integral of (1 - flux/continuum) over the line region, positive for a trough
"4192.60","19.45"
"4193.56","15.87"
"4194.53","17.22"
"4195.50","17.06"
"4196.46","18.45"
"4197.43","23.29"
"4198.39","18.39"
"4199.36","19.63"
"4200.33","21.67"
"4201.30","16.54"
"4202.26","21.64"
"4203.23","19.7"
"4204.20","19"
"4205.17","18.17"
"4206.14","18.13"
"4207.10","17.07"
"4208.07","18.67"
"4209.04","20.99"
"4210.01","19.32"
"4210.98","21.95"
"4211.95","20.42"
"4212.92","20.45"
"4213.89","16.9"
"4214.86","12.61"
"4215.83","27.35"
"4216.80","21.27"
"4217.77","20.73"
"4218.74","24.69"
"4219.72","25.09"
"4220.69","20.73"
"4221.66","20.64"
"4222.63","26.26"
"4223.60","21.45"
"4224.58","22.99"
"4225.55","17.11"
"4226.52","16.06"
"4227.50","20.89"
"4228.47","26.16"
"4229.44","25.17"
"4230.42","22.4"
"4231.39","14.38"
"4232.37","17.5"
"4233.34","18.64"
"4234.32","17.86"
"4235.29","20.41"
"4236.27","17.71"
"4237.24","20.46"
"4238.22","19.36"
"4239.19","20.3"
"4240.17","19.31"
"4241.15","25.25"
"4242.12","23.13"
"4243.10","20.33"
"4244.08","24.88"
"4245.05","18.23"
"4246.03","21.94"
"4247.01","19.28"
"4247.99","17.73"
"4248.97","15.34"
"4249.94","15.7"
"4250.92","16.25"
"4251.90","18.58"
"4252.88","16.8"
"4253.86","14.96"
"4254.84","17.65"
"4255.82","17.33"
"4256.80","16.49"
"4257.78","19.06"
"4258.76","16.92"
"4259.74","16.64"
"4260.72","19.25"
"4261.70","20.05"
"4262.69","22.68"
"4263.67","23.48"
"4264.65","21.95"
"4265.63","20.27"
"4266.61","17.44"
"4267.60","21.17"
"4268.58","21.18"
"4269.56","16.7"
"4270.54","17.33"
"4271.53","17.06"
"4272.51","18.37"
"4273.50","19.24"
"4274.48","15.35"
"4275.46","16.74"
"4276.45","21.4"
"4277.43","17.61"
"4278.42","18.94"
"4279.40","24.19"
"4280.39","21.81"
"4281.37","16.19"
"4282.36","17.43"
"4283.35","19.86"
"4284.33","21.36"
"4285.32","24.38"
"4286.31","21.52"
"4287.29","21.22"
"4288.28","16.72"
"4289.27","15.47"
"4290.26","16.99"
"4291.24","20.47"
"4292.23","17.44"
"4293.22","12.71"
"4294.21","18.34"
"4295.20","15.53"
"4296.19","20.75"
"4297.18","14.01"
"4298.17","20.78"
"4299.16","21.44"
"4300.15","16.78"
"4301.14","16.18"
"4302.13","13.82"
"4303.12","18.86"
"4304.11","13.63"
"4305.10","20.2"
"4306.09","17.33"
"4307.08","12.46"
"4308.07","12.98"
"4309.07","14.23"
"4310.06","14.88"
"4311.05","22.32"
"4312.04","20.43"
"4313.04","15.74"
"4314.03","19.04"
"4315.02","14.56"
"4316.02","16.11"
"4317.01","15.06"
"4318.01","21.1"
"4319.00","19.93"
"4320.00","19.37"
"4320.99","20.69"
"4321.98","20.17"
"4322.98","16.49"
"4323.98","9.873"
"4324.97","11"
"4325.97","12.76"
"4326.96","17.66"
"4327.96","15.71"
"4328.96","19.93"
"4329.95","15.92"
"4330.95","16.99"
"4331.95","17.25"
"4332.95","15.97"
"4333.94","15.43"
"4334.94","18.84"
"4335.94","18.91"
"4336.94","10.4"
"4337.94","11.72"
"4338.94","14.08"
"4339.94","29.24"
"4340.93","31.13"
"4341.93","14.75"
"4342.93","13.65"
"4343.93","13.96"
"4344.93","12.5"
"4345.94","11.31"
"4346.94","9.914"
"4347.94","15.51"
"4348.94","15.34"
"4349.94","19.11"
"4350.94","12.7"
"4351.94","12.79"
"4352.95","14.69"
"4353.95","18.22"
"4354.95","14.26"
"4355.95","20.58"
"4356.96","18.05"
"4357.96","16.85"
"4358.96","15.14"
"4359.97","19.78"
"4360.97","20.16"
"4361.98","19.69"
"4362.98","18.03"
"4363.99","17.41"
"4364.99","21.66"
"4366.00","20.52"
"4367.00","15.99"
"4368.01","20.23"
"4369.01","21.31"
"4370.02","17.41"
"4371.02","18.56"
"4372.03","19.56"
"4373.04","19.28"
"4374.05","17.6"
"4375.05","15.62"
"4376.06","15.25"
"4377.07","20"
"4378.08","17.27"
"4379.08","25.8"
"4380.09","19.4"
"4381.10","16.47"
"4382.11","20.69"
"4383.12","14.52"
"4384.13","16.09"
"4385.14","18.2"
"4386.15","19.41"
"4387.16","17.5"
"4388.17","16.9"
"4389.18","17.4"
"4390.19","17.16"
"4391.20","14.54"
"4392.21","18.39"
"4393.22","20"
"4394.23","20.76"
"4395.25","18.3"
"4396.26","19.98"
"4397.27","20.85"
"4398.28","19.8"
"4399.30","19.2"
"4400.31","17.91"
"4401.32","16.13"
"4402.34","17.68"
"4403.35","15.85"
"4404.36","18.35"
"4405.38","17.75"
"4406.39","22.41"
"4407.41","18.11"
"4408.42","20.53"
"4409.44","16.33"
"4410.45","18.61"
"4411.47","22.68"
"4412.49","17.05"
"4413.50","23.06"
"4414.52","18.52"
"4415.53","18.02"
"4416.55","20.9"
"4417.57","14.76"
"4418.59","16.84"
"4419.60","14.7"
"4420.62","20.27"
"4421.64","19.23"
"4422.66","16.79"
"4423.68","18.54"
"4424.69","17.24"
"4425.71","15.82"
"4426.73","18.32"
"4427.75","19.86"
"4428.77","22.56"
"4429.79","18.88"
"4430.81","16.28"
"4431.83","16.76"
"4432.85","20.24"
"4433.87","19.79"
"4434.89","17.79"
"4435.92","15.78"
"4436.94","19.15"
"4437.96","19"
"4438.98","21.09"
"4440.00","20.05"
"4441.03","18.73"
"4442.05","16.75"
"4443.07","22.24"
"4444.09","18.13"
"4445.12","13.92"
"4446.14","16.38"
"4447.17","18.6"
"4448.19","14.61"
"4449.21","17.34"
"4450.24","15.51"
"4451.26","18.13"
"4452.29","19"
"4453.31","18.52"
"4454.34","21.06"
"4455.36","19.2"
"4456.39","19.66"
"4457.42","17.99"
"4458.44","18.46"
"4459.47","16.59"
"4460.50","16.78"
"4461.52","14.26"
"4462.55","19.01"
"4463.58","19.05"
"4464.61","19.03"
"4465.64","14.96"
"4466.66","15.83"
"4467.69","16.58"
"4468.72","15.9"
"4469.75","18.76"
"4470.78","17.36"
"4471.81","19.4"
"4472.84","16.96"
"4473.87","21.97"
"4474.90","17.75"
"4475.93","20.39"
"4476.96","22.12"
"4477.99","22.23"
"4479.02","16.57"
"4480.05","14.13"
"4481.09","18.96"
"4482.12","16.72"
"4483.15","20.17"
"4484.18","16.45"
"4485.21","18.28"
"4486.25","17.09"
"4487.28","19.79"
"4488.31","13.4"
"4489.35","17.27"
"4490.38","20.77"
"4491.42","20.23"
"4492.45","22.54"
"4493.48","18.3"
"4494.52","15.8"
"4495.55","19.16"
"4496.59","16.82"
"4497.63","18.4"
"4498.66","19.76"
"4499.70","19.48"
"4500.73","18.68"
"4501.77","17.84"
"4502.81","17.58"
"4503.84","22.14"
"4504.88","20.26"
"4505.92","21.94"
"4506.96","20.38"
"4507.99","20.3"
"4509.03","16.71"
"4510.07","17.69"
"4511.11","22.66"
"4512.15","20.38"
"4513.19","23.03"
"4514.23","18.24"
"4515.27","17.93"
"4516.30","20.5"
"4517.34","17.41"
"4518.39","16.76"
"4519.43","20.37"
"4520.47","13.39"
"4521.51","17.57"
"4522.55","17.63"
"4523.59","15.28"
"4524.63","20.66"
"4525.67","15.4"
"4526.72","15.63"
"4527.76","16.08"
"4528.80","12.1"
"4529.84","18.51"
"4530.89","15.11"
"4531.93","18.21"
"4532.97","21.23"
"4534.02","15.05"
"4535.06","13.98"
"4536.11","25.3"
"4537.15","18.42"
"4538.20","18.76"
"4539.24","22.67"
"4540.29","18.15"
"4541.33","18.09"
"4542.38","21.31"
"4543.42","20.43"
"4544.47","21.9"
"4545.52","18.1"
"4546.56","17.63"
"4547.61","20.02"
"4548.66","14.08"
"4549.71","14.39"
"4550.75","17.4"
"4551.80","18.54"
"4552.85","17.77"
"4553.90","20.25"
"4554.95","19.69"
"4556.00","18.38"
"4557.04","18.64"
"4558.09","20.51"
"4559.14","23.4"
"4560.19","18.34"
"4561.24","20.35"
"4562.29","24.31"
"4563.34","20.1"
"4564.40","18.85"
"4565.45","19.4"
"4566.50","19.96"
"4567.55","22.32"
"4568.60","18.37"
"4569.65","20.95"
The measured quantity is 2.2 AA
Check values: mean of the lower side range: 20.9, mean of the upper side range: 18.6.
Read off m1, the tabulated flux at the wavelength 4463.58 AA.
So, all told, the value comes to 19.05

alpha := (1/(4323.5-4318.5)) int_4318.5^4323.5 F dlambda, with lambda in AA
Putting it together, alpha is 19.3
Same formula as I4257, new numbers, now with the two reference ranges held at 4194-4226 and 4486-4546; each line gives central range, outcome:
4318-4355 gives 6.2 AA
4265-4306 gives 2.7 AA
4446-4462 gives 1.1 AA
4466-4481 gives 0.4 AA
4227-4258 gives 1.0 AA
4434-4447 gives 0.5 AA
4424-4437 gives 0.5 AA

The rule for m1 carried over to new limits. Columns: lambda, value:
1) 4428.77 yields 22.56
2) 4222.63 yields 26.26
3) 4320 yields 19.37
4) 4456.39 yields 19.66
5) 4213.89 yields 16.9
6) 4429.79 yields 18.88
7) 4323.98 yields 9.873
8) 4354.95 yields 14.26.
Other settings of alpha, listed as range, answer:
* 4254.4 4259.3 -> 17.5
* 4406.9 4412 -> 19.2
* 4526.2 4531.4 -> 15.5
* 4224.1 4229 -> 20.7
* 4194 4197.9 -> 18.9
